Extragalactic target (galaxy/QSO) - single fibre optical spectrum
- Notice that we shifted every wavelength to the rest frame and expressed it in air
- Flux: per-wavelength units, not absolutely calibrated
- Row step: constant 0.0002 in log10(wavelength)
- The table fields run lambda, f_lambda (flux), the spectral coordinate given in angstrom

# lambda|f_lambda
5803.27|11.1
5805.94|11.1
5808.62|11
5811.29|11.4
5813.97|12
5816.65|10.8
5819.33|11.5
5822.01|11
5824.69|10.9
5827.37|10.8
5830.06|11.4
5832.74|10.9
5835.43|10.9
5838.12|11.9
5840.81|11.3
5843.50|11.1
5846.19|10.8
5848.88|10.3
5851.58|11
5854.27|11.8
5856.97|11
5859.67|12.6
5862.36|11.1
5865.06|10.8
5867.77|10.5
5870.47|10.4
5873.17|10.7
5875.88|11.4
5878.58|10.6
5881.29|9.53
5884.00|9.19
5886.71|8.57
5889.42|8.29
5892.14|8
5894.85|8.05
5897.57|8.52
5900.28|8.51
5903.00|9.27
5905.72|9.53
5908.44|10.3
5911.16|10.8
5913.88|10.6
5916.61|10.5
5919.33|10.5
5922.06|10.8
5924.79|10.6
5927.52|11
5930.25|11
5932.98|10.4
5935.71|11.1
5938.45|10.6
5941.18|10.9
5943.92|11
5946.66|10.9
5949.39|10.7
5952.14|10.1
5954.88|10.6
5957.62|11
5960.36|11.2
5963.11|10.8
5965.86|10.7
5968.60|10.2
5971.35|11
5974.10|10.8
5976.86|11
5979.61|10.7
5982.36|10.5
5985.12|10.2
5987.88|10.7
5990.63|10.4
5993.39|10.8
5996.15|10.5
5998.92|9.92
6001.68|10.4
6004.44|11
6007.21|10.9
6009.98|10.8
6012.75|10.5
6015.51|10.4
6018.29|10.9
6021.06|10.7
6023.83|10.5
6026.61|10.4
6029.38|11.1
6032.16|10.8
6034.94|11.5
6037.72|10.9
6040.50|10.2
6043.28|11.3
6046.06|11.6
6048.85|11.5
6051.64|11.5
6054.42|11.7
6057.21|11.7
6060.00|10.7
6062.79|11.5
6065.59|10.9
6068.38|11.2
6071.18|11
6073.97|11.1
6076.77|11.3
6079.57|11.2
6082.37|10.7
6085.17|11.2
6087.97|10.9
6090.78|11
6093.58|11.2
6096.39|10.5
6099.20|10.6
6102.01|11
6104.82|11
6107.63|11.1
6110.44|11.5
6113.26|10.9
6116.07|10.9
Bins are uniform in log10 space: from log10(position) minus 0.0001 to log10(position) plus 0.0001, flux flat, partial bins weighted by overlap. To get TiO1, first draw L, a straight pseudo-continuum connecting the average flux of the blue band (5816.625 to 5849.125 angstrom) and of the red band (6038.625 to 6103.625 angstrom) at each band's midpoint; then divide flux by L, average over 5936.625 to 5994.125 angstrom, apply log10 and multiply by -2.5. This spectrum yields 0.04 mag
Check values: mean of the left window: 11.1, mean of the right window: 11.1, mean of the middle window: 10.7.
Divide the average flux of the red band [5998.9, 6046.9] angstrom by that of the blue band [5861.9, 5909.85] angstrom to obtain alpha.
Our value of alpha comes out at 1.1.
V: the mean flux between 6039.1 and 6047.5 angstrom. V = 11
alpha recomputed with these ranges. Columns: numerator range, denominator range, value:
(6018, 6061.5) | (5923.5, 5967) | 1.03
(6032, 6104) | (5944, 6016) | 1.04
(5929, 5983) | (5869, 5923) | 1.11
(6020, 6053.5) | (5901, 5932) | 1.06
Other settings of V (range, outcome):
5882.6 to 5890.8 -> 8.68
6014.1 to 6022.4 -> 10.7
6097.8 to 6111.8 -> 11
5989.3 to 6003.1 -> 10.4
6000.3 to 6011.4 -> 10.8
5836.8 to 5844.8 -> 11.4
